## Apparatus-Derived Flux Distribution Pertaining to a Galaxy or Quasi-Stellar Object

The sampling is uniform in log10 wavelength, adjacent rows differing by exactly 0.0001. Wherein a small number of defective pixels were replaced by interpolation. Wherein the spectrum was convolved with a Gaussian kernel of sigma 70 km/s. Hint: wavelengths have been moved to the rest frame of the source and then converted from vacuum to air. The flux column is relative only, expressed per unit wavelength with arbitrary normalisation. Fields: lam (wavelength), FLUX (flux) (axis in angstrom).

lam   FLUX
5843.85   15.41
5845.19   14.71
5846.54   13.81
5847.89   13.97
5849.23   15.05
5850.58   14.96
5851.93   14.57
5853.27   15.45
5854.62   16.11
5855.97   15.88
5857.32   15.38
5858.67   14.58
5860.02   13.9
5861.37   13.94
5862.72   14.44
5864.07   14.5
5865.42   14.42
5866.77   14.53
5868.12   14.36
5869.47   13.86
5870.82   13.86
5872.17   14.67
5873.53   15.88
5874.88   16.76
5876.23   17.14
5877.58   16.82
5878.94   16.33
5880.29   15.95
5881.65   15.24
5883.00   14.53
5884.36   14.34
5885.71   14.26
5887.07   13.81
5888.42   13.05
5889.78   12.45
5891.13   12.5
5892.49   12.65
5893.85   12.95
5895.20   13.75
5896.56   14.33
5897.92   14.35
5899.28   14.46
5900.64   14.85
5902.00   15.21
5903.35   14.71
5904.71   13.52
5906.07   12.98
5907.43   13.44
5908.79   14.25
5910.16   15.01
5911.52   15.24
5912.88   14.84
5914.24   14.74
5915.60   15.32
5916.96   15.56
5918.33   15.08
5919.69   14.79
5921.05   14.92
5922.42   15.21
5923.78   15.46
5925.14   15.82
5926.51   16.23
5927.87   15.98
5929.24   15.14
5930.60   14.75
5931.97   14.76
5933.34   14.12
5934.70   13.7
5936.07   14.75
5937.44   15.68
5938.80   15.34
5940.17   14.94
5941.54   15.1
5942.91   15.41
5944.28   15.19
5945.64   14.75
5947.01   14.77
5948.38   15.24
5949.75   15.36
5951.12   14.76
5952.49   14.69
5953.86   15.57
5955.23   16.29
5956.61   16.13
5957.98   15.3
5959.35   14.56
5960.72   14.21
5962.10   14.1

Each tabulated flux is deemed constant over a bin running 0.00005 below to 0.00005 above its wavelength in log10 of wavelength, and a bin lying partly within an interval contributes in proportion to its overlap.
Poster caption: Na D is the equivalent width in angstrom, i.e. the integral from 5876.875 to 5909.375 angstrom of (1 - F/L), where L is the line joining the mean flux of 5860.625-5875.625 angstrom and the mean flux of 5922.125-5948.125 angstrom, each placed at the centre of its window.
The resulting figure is 1.4 angstrom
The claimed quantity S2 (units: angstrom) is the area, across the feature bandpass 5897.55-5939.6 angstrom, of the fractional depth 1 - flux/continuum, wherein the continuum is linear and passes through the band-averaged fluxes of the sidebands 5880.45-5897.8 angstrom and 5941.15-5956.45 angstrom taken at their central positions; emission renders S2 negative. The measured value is -1.1 angstrom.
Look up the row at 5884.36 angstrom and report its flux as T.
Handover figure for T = 14.34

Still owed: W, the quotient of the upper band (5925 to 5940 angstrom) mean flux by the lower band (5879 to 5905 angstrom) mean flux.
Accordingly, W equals 1.07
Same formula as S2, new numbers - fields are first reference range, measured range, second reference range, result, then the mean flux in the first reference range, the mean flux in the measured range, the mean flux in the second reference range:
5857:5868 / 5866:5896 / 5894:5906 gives -0.4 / 14.4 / 14.5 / 14.3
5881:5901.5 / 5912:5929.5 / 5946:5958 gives -0.9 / 13.8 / 15.3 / 15.3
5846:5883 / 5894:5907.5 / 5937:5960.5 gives 0.9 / 15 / 14.2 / 15.2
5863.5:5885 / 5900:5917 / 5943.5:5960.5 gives 0.7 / 15.2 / 14.6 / 15.2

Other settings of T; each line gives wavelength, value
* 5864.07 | 14.5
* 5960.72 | 14.21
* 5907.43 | 13.44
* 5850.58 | 14.96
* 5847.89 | 13.97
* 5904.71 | 13.52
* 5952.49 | 14.69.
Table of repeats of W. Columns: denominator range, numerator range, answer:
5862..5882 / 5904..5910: 0.90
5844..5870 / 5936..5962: 1.03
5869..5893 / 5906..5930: 1.02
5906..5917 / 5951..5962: 1.03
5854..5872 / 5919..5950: 1.03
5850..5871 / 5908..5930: 1.04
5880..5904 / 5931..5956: 1.07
